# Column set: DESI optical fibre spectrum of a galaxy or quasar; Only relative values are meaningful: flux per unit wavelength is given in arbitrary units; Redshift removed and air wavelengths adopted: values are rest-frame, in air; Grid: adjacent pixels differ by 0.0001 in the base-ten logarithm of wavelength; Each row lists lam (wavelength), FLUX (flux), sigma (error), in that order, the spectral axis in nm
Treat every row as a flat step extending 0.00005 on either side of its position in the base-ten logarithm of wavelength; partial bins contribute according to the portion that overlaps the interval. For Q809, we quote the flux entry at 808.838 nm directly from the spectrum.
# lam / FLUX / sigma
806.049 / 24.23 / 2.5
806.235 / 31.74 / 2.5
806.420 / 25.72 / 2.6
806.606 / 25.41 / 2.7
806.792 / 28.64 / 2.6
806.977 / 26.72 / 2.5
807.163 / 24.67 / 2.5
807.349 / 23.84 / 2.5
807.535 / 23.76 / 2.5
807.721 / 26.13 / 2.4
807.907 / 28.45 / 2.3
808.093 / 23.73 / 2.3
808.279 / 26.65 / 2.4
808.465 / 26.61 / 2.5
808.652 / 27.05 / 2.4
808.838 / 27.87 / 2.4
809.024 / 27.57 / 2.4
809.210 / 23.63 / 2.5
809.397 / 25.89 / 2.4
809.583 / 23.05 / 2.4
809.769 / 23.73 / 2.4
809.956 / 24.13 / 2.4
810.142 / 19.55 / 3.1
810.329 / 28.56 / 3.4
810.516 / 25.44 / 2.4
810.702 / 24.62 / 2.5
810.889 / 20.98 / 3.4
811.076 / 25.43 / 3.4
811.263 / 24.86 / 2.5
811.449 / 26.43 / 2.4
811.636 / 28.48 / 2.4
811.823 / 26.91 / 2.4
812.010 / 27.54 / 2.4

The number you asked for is 27.87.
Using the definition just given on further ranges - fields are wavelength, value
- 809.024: 27.57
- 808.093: 23.73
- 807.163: 24.67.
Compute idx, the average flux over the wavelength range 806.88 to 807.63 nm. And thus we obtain 24.8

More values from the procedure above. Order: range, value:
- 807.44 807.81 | 24.9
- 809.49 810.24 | 22.7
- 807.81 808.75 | 26.5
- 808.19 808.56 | 26.6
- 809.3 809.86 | 24.2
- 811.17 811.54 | 25.7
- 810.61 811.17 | 23.6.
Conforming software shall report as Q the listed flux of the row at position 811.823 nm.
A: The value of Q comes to 26.91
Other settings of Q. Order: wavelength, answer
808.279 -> 26.65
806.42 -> 25.72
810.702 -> 24.62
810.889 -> 20.98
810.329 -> 28.56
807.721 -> 26.13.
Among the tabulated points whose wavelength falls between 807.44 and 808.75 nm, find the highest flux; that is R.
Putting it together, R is 28.45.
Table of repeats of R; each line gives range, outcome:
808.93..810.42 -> 28.56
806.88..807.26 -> 26.72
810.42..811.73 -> 28.48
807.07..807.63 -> 24.67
